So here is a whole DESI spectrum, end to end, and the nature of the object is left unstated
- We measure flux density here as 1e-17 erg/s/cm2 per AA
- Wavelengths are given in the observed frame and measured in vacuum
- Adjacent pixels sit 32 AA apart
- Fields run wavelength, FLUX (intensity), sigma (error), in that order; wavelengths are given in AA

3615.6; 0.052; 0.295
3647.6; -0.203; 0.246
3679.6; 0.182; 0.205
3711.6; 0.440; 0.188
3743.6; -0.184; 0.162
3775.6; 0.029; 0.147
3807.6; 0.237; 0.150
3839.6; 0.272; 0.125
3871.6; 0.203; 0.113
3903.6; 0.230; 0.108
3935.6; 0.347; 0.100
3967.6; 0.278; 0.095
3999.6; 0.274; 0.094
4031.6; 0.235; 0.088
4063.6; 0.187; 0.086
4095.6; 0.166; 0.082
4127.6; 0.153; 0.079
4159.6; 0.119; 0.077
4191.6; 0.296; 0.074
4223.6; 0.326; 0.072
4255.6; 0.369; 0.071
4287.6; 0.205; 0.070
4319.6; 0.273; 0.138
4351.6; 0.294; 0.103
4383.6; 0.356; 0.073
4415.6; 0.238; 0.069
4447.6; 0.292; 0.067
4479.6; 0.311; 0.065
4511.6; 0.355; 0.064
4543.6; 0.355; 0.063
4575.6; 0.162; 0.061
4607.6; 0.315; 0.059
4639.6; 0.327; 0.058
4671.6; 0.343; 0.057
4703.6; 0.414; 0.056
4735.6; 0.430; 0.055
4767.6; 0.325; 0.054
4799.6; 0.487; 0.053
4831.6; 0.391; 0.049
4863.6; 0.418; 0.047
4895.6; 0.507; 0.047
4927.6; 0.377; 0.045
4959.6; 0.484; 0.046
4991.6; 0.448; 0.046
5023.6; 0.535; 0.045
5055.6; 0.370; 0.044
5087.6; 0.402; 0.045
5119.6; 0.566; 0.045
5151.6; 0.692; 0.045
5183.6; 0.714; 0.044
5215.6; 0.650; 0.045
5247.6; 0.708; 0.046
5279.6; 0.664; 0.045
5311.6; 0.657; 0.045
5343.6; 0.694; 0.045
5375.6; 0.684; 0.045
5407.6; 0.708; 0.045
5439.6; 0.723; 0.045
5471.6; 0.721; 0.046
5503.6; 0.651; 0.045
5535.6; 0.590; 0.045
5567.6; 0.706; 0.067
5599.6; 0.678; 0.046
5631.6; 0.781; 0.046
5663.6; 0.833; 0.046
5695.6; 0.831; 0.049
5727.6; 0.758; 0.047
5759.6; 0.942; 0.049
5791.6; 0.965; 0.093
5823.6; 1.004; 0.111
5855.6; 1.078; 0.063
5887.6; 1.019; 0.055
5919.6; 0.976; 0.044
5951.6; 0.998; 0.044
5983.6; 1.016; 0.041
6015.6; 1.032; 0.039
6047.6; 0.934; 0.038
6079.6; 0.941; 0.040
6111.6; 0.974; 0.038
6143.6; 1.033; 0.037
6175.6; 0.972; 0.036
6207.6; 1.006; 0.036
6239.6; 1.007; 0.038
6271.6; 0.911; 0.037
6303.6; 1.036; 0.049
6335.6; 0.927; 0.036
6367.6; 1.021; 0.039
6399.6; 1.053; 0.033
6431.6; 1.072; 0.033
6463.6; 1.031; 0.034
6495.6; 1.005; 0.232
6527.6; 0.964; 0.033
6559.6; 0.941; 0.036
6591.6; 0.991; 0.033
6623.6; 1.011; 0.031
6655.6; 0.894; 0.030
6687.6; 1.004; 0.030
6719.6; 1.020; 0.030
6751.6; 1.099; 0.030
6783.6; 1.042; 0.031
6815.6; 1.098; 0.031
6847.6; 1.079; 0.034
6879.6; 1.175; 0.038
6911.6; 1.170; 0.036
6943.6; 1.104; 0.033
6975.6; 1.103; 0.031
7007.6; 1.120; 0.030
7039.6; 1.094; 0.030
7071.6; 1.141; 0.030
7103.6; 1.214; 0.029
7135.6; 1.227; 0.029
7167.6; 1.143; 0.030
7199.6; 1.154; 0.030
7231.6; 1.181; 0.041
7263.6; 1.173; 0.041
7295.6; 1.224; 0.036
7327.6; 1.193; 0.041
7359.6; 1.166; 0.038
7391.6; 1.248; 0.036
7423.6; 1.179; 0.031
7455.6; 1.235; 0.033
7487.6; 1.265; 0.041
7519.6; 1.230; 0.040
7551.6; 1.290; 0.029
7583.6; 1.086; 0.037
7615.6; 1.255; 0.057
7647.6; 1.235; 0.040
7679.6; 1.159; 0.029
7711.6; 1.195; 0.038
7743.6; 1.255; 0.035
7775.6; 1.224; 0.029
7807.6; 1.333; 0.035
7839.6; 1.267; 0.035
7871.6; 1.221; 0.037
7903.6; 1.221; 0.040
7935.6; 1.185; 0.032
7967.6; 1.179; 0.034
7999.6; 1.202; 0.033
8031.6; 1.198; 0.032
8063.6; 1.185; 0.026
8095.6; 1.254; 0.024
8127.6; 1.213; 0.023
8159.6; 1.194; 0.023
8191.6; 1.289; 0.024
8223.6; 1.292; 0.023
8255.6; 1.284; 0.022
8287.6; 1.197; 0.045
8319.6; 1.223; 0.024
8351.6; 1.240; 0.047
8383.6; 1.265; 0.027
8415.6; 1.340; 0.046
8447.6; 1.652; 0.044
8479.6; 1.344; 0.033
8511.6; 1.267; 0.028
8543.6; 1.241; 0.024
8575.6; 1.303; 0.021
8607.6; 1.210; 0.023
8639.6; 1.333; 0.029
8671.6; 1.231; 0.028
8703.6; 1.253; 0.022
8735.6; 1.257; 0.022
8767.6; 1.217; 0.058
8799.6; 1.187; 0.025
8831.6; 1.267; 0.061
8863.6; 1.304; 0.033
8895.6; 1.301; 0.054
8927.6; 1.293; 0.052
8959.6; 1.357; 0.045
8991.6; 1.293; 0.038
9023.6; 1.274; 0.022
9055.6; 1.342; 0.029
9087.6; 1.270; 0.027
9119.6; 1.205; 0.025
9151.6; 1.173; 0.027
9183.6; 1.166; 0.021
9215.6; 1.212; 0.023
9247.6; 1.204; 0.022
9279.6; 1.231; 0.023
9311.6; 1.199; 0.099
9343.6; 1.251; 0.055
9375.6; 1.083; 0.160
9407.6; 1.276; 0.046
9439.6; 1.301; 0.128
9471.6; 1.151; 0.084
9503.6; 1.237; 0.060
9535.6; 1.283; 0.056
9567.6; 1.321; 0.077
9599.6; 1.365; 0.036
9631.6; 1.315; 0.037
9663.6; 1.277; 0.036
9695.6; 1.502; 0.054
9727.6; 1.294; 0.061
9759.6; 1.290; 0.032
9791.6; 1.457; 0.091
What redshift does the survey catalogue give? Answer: 0.29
